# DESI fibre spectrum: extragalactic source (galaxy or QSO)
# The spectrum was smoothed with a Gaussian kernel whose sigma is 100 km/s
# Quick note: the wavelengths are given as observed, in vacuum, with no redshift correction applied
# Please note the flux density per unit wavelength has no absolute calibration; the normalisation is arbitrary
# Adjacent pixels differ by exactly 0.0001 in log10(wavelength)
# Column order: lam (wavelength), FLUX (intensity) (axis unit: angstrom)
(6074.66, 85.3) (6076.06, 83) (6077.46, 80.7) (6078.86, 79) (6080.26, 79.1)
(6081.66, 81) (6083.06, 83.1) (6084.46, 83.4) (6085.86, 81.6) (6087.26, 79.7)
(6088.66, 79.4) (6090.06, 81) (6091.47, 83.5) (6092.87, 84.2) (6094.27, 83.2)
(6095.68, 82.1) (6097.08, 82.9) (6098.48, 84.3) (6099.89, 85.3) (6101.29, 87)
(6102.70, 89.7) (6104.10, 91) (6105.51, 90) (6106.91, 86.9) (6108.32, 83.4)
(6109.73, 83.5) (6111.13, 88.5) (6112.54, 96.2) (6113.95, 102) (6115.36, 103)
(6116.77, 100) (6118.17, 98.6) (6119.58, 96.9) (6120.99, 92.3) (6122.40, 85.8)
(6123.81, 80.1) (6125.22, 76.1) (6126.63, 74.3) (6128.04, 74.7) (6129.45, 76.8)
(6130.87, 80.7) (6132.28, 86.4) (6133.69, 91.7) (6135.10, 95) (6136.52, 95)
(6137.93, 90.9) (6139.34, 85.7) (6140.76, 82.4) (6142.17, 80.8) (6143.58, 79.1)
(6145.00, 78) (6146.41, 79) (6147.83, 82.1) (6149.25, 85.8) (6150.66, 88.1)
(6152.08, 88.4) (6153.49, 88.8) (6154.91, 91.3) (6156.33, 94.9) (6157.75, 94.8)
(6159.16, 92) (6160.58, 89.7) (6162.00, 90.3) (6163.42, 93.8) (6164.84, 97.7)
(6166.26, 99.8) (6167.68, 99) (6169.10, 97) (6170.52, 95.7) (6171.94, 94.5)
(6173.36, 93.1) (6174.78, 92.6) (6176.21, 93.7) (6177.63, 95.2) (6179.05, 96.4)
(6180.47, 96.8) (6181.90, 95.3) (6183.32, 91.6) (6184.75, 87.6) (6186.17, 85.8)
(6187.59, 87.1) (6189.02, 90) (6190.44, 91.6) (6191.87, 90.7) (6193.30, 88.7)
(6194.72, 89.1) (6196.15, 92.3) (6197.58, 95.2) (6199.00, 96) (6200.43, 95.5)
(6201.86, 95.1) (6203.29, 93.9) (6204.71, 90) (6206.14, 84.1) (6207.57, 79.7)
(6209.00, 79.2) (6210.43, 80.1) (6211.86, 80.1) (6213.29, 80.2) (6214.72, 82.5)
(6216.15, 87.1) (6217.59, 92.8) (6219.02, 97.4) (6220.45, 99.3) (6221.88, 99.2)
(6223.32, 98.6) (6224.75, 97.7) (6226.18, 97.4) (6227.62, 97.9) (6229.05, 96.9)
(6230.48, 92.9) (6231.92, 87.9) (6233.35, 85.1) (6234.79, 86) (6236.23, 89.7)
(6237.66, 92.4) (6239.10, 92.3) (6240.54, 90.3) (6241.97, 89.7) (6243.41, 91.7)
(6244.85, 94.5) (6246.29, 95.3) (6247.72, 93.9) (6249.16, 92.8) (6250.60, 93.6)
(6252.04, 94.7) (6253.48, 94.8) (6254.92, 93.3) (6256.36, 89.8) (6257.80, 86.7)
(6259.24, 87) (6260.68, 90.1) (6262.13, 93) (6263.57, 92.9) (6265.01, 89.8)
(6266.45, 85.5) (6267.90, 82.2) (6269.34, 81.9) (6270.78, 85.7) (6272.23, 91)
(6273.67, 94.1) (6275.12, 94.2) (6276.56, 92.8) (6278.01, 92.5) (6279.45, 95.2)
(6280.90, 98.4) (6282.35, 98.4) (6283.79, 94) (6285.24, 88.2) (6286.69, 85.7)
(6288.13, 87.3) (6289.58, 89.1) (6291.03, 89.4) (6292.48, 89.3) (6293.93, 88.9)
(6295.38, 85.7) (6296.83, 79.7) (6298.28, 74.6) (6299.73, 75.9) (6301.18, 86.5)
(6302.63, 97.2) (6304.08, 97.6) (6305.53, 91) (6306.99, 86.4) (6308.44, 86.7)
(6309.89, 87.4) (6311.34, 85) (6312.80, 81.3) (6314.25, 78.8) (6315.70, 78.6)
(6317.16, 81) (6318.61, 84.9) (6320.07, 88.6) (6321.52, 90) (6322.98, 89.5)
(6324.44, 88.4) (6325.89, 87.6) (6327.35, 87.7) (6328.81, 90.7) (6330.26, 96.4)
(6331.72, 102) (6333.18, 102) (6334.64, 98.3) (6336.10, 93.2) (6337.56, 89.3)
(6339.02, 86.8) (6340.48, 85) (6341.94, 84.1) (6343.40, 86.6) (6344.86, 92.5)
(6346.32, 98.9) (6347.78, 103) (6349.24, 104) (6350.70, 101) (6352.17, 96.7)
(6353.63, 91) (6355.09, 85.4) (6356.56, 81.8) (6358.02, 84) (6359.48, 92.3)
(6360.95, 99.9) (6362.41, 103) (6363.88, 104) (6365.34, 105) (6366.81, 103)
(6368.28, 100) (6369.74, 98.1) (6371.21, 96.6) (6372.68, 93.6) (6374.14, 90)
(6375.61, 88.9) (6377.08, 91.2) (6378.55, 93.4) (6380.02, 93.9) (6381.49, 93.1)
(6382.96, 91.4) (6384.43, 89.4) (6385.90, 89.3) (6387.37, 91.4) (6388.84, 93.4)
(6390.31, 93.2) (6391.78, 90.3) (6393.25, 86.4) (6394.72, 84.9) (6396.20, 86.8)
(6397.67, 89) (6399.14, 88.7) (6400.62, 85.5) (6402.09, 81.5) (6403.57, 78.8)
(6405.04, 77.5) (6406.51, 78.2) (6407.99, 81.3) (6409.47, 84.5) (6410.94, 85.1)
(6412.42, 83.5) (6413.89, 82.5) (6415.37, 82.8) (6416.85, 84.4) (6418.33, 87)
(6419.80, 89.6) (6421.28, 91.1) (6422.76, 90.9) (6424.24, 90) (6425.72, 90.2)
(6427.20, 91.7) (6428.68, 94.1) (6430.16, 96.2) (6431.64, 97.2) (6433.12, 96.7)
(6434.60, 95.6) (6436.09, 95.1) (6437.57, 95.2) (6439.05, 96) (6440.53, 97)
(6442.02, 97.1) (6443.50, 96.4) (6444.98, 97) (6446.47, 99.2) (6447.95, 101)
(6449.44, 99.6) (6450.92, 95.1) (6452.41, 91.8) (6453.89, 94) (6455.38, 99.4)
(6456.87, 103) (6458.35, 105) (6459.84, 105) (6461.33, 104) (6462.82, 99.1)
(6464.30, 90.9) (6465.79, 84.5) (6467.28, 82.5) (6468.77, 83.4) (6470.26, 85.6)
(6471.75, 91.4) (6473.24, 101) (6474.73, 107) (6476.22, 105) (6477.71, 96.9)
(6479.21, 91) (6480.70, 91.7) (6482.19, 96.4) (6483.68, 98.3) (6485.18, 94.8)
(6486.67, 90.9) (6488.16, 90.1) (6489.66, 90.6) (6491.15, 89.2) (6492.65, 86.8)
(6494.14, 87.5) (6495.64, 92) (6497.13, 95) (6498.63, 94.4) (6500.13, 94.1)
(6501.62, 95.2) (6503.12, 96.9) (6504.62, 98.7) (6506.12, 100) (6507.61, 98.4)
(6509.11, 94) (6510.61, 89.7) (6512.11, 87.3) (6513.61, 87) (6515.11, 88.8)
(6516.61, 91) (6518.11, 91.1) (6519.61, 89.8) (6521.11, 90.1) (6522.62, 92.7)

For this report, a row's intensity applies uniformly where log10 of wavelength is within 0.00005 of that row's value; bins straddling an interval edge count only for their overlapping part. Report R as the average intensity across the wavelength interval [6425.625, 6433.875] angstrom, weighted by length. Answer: 94.7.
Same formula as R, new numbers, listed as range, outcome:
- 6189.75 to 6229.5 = 91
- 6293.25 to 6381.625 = 91.1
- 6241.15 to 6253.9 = 93.4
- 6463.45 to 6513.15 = 93.1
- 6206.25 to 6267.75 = 90.6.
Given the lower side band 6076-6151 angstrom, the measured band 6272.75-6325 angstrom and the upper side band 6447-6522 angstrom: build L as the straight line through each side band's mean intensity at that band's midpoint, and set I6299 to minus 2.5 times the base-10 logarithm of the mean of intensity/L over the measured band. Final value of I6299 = 0.020 mag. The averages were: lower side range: 85.5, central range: 88.1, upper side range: 94.1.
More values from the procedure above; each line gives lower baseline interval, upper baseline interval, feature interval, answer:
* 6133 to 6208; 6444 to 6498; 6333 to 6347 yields 0.02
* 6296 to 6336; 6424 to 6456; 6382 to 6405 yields 0.06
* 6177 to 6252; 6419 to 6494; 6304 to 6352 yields 0.03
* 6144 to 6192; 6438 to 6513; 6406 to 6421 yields 0.12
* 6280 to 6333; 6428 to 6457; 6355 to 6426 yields 0.04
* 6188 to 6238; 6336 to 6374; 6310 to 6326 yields 0.11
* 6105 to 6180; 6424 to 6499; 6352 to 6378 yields -0.02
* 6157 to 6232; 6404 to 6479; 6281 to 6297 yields 0.04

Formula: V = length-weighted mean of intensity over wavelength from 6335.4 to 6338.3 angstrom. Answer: 91.2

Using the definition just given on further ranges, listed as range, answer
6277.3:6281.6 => 95.4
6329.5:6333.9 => 100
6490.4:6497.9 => 90.1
